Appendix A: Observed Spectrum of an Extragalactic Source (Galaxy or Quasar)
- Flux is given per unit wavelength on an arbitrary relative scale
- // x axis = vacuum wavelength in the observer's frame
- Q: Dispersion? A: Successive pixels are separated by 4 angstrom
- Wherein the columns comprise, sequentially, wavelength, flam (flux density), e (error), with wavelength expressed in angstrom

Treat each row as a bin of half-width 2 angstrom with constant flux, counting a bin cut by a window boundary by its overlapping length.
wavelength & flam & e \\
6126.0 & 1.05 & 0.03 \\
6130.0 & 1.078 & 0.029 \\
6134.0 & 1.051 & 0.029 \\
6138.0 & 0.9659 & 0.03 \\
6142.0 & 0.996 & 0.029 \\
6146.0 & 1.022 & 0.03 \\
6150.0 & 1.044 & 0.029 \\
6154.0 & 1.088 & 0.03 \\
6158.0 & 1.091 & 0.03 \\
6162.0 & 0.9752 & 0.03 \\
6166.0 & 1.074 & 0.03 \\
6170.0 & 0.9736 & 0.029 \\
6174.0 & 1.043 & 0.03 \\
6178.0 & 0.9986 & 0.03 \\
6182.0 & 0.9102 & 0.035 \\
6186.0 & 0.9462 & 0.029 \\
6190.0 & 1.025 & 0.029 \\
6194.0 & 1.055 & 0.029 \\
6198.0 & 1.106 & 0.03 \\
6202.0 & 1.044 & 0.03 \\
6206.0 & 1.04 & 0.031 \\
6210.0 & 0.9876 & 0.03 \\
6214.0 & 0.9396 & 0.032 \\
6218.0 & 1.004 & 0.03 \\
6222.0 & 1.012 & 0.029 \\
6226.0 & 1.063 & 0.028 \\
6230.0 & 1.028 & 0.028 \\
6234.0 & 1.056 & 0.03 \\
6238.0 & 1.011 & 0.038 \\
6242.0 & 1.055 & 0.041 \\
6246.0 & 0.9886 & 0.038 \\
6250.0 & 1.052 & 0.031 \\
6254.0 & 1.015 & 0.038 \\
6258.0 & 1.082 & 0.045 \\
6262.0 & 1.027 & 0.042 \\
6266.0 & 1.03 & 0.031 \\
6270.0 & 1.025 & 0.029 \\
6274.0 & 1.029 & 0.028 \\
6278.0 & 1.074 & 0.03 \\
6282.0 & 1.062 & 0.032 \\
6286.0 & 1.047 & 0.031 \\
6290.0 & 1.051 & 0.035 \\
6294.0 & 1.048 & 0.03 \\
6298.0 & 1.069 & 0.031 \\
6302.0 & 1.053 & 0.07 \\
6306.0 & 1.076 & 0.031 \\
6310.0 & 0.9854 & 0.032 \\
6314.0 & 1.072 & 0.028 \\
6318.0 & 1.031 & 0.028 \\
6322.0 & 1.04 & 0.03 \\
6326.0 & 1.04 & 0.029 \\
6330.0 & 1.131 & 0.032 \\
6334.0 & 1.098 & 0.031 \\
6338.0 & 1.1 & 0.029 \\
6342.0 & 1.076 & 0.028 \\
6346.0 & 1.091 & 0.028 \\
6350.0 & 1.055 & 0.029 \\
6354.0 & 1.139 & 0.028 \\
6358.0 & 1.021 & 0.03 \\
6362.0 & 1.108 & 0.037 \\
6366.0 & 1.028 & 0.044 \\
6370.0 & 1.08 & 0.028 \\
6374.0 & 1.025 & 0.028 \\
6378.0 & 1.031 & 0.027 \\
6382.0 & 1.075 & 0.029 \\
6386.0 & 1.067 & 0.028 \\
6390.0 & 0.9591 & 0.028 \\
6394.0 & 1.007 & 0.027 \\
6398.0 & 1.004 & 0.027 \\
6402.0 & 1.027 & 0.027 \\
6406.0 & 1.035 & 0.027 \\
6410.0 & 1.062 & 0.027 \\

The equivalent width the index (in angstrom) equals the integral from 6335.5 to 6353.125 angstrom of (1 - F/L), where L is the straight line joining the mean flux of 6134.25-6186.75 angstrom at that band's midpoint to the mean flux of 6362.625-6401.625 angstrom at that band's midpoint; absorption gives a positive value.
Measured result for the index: -0.9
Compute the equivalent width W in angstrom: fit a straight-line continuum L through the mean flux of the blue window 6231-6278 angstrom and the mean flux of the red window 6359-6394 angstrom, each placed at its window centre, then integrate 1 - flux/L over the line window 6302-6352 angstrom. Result -1.23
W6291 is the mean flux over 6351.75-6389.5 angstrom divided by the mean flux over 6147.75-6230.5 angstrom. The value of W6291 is 1.04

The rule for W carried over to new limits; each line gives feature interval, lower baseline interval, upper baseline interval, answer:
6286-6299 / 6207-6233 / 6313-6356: 0.0 angstrom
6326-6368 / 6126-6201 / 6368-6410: -2.1 angstrom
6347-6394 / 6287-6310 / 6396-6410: -0.8 angstrom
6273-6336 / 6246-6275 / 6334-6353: 0.2 angstrom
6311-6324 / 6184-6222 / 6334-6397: 0.0 angstrom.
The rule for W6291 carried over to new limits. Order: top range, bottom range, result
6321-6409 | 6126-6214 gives 1.03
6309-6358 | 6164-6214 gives 1.06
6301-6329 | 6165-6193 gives 1.05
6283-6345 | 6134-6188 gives 1.05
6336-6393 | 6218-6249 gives 1.03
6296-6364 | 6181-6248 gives 1.05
